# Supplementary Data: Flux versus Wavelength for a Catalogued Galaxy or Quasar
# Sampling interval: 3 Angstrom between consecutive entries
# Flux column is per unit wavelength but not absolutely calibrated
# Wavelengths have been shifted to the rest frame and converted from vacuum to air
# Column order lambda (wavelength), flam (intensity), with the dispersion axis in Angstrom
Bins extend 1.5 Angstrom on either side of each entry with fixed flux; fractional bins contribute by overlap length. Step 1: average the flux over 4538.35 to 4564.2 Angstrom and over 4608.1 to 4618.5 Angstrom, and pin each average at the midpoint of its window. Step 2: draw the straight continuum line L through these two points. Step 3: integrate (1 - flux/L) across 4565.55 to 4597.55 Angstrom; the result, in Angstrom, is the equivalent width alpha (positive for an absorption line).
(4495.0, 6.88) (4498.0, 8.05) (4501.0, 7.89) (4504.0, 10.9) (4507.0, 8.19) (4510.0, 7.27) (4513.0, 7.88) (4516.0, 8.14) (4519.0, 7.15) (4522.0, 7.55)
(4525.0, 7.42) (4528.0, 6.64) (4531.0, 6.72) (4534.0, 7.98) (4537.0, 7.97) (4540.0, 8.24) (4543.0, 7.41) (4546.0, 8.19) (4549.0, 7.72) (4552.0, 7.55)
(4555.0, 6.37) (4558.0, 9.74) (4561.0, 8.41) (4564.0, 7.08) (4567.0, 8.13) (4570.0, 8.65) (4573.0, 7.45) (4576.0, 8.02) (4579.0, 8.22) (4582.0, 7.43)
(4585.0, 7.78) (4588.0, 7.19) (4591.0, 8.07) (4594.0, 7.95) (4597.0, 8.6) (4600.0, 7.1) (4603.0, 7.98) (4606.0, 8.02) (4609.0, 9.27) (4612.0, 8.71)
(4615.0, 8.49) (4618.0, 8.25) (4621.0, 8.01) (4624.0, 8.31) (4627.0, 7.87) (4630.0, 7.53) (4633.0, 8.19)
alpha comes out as 1.3 Angstrom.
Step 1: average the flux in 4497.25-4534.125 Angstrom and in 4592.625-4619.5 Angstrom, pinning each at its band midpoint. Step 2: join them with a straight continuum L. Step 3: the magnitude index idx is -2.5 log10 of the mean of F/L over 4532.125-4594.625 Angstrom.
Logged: 0.02 mag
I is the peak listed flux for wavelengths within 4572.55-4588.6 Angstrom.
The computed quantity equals 8.22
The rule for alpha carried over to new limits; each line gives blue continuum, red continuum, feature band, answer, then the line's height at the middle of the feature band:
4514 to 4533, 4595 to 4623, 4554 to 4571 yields -0.77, 7.74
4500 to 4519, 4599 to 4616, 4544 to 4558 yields 1.00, 8.29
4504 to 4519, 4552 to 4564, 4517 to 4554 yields 2.26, 8.03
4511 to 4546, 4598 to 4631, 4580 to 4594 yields 0.52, 7.97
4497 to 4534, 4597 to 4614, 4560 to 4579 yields 0.28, 8.08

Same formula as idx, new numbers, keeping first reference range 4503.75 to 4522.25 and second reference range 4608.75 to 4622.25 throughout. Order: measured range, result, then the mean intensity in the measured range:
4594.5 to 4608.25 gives 0.056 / 8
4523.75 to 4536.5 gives 0.120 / 7.25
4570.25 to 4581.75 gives 0.050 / 7.93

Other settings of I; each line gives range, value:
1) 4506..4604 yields 9.74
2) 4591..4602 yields 8.6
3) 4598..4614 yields 9.27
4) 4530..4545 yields 8.24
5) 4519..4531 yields 7.55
